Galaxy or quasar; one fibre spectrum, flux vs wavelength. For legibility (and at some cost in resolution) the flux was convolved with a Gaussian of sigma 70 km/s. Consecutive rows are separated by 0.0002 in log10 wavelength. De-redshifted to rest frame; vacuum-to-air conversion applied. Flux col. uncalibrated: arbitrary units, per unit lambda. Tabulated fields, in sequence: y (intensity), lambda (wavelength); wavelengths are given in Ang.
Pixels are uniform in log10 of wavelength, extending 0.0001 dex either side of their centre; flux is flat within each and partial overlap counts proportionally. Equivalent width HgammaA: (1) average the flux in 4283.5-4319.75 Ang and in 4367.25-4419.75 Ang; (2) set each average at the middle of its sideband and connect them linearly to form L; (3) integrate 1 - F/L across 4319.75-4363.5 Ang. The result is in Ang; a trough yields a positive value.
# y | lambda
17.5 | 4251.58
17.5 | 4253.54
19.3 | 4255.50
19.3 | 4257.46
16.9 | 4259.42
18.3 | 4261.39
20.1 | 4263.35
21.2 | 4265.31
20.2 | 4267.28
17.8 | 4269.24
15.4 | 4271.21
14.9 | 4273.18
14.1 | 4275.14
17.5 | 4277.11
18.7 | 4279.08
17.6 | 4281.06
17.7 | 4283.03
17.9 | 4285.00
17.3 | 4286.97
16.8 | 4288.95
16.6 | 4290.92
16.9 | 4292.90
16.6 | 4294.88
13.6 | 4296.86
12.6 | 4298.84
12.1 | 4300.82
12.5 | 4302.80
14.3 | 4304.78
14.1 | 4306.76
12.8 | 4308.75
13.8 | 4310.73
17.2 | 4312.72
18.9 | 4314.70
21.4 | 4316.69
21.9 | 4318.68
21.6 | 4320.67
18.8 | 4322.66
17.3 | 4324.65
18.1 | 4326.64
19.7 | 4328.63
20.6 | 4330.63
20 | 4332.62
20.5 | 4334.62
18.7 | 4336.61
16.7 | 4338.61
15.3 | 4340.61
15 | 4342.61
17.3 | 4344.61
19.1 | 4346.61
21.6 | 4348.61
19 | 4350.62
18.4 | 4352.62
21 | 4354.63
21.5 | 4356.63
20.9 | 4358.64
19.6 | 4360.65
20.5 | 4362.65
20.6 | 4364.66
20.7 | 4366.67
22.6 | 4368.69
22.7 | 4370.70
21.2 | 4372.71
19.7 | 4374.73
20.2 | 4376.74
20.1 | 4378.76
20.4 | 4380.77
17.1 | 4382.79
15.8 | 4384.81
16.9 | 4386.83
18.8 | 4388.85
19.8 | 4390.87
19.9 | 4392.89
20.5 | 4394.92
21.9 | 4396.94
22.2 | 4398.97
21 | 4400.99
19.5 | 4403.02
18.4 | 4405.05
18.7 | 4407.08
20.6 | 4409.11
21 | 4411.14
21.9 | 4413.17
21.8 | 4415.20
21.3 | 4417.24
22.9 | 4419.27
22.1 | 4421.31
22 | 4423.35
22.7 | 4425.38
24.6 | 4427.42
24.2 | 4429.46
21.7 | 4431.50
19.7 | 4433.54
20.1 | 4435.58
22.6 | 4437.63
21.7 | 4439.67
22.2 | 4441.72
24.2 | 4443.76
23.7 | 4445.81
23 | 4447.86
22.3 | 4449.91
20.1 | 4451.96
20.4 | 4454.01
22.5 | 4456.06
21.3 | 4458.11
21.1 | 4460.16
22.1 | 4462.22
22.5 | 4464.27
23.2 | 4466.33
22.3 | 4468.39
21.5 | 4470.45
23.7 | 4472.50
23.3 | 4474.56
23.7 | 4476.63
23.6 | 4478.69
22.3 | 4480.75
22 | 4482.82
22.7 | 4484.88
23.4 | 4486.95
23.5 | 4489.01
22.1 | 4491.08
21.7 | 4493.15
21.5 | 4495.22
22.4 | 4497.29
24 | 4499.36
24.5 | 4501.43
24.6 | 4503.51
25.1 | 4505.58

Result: -3.2 Ang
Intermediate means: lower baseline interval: 16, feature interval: 19.1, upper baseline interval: 20.2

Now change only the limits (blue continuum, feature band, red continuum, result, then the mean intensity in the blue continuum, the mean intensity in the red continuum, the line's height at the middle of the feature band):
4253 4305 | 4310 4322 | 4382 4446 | -0.8 Ang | 16.8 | 21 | 18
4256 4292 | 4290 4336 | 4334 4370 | 3.8 Ang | 17.7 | 19.4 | 18.6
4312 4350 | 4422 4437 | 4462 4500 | -0.5 Ang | 18.9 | 22.7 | 21.4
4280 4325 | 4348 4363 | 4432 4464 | -1.5 Ang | 16.5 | 21.8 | 18.5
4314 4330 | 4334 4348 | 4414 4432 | 1.9 Ang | 19.7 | 22.6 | 20.3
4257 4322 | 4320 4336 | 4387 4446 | -1.1 Ang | 16.9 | 21.3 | 18.3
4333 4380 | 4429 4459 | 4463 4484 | 0.1 Ang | 19.7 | 22.8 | 22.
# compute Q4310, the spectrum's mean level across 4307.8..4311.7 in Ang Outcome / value 13.3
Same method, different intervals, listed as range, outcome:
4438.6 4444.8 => 22.7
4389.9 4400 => 20.9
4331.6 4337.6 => 19.8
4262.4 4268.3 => 20.5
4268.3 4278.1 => 15.9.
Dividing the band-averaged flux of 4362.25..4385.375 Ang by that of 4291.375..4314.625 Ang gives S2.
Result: 1.4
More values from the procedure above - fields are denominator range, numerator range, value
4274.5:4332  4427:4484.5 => 1.32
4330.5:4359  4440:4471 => 1.17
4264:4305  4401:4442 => 1.31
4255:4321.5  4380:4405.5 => 1.14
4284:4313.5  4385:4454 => 1.42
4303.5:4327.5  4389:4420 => 1.18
